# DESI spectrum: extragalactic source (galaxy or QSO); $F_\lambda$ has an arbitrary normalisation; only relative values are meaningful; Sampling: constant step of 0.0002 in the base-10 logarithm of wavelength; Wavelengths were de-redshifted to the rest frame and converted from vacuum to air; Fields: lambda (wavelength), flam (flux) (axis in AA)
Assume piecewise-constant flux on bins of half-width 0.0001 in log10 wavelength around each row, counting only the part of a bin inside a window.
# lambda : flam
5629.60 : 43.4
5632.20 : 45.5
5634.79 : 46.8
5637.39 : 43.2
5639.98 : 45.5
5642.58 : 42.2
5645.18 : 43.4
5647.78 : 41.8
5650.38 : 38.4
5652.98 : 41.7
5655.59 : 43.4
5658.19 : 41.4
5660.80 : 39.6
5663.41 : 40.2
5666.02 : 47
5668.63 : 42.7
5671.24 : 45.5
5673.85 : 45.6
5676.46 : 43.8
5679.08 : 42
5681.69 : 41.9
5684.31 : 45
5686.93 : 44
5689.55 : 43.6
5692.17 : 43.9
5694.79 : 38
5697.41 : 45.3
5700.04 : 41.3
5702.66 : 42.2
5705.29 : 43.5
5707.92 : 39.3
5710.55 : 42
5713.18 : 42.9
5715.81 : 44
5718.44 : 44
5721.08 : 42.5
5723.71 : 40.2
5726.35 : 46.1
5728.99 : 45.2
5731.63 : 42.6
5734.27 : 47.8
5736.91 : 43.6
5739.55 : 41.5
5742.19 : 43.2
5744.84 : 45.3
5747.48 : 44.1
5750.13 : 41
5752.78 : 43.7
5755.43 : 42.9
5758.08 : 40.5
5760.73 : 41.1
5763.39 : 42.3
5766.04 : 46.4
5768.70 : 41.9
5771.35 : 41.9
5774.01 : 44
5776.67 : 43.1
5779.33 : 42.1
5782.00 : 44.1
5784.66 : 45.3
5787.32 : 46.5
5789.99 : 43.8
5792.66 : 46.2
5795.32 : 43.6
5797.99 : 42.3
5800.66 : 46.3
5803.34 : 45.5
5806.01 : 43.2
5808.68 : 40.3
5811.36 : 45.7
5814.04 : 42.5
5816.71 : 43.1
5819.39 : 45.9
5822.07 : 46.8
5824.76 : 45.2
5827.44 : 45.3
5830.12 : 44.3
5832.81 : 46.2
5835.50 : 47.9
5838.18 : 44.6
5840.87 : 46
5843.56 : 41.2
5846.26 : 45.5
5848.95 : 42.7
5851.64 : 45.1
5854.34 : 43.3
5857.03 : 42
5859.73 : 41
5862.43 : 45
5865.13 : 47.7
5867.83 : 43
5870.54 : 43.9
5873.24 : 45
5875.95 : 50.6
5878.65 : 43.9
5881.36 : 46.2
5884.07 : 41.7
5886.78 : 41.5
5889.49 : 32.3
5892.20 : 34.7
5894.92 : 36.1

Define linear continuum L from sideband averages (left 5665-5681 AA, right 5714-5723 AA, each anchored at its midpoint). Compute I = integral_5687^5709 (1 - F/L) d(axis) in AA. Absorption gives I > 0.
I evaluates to 0.7 AA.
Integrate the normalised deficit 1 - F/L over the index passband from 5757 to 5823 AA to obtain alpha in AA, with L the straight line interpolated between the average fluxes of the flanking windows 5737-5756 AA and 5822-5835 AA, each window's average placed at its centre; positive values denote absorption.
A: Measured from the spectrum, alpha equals 0.98 AA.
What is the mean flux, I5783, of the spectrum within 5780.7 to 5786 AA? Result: 44.8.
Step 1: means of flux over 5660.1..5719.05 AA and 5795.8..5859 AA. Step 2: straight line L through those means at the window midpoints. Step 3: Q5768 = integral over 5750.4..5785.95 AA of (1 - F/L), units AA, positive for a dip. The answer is 0.6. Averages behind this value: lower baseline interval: 42.9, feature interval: 43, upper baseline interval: 44.3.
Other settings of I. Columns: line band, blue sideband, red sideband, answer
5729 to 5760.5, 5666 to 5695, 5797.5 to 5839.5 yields 0.62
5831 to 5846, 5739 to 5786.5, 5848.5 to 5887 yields -0.42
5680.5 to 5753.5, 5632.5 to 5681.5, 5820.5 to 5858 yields 0.80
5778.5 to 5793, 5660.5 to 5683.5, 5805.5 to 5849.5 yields -0.14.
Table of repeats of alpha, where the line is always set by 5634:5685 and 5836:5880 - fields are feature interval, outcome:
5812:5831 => -0.24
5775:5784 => 0.12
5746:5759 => 0.34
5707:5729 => 0.30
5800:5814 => 0.05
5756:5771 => 0.46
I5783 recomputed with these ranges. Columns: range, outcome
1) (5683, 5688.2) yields 44.5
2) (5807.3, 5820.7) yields 43.5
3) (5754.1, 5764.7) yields 41.7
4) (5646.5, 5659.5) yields 41.3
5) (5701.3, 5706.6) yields 42.9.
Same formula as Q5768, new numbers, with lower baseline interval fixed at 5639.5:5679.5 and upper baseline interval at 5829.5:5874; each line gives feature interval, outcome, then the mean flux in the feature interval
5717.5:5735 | -0.3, 43.9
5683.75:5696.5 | 0.0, 42.9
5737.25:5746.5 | 0.0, 43.4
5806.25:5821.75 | 0.1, 43.7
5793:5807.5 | -0.1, 44.3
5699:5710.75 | 0.4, 41.6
